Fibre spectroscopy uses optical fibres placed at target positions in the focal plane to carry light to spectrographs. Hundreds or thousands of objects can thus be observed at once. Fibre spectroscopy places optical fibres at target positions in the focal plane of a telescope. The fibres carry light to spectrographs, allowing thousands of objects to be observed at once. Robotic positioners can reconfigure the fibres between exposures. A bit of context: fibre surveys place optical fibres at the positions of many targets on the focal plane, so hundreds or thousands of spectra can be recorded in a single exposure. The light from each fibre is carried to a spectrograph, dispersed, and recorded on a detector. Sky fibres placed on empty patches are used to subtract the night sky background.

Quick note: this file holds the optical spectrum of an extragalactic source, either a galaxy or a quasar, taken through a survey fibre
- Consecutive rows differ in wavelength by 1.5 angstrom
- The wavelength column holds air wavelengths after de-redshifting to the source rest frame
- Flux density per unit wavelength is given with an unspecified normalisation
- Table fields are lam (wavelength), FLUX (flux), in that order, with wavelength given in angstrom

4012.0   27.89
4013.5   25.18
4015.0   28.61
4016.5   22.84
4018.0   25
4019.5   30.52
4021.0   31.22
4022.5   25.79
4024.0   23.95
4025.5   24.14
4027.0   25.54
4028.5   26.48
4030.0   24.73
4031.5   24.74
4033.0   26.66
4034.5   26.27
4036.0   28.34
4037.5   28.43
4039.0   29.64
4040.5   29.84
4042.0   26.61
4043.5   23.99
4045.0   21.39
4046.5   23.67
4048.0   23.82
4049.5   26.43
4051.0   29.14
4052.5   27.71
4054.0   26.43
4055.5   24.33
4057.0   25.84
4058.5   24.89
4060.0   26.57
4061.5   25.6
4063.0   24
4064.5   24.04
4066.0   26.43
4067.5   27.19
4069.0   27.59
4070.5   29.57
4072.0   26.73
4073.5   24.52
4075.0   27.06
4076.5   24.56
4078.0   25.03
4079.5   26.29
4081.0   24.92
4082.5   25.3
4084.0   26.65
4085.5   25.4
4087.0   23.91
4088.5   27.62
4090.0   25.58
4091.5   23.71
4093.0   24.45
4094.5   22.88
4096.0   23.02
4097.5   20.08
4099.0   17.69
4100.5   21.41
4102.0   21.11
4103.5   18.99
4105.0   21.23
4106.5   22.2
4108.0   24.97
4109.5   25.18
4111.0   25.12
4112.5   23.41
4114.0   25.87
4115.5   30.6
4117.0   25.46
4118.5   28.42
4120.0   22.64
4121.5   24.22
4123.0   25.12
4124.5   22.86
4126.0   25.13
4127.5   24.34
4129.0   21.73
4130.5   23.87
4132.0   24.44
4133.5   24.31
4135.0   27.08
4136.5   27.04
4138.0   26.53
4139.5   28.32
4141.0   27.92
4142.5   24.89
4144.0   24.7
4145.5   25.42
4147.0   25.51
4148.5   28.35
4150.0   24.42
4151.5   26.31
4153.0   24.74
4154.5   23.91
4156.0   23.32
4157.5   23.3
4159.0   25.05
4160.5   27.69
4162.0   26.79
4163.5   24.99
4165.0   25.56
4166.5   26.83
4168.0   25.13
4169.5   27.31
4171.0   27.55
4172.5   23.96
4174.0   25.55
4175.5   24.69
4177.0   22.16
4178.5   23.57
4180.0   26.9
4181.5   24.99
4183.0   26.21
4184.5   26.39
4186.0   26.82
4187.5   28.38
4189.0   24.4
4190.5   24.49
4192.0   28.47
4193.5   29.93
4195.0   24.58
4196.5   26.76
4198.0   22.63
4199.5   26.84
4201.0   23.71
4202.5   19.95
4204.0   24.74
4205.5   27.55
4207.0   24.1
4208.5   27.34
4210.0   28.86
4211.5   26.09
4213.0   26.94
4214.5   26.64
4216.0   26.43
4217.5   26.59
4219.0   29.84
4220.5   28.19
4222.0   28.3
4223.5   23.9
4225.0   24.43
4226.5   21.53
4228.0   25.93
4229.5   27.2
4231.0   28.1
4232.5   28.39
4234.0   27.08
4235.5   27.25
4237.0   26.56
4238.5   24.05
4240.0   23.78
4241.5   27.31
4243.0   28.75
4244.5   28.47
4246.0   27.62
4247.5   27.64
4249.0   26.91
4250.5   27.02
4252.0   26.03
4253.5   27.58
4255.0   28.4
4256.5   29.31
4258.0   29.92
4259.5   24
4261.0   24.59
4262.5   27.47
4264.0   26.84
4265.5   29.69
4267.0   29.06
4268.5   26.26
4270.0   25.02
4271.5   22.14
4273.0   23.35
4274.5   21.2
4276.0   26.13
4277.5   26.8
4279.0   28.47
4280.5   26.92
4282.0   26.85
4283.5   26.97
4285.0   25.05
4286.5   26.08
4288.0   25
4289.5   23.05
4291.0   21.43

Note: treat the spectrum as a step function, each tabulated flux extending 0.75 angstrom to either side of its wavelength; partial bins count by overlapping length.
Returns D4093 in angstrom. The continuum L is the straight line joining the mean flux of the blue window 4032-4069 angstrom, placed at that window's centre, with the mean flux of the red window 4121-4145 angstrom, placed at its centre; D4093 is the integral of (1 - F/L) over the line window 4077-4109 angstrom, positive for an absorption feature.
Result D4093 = 2.7 angstrom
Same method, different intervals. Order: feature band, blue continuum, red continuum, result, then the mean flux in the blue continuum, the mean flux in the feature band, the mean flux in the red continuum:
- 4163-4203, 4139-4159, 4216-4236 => 0.64 angstrom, 25.4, 25.5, 26.7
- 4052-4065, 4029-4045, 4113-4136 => 0.39 angstrom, 26.7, 25.5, 25.1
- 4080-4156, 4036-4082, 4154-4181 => 3.15 angstrom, 26.1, 24.6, 25.2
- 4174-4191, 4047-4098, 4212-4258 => 0.70 angstrom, 25.5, 25.4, 26.9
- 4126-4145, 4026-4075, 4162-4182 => 0.15 angstrom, 26.2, 25.4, 25.4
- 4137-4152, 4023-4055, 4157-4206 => -0.32 angstrom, 26.1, 26.2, 25.6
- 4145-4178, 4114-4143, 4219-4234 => 0.60 angstrom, 25.5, 25.4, 26.4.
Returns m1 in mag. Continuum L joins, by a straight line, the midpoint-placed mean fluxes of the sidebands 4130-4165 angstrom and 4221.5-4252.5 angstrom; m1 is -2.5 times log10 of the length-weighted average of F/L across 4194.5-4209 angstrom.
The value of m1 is 0.06 mag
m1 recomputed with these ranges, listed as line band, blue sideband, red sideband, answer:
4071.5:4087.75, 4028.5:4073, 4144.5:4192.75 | 0.03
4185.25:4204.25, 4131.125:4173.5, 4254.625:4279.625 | 0.02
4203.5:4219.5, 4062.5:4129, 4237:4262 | -0.02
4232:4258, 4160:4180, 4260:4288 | -0.06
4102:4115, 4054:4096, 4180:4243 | 0.10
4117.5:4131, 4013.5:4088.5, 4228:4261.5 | 0.09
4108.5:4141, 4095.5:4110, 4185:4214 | -0.13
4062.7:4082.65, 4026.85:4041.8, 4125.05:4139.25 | 0.01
